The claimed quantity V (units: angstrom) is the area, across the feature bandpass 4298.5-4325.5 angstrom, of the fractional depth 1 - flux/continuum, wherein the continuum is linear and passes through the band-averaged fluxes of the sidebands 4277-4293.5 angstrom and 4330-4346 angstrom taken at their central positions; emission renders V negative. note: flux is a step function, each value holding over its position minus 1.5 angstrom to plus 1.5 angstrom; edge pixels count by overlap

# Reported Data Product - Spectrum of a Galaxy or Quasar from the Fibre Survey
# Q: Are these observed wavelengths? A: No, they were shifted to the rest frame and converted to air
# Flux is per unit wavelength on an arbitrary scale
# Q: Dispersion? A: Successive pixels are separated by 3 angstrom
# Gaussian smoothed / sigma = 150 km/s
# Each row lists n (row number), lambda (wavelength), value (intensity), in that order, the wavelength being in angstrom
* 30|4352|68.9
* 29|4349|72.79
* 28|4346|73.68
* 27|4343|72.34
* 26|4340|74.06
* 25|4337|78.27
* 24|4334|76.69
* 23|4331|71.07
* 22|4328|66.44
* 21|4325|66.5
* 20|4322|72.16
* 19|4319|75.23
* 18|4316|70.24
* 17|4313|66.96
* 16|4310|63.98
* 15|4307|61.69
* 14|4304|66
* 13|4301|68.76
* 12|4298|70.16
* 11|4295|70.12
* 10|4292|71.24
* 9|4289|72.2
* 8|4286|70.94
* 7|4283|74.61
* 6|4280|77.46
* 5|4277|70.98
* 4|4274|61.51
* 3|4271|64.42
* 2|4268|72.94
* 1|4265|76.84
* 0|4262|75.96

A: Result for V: 2.1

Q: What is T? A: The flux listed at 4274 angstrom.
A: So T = 61.51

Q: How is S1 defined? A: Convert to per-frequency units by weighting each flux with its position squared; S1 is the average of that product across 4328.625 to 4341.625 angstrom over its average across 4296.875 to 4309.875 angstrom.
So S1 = 1.14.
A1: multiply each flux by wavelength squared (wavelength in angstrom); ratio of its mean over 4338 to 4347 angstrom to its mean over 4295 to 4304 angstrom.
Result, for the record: 1.09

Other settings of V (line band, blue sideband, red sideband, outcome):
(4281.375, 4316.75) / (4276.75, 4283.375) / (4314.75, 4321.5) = 2.4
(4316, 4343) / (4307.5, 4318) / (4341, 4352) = -1.1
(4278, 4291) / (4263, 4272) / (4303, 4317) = -0.8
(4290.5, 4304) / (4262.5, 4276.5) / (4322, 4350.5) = 0.2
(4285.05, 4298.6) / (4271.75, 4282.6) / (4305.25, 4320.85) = -0.4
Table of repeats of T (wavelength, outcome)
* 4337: 78.27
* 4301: 68.76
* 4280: 77.46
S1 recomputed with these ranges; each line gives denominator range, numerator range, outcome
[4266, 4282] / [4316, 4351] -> 1.07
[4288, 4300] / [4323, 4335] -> 1.00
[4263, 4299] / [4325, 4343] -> 1.05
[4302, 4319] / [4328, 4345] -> 1.12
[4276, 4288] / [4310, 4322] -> 0.97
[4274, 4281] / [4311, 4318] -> 0.98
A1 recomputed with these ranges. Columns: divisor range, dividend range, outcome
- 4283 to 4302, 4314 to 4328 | 1.01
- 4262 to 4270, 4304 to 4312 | 0.87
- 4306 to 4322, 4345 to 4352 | 1.08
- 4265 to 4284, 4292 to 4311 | 0.96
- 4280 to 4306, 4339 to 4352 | 1.05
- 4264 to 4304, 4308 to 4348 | 1.03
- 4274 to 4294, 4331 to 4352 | 1.06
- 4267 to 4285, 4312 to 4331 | 1.01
